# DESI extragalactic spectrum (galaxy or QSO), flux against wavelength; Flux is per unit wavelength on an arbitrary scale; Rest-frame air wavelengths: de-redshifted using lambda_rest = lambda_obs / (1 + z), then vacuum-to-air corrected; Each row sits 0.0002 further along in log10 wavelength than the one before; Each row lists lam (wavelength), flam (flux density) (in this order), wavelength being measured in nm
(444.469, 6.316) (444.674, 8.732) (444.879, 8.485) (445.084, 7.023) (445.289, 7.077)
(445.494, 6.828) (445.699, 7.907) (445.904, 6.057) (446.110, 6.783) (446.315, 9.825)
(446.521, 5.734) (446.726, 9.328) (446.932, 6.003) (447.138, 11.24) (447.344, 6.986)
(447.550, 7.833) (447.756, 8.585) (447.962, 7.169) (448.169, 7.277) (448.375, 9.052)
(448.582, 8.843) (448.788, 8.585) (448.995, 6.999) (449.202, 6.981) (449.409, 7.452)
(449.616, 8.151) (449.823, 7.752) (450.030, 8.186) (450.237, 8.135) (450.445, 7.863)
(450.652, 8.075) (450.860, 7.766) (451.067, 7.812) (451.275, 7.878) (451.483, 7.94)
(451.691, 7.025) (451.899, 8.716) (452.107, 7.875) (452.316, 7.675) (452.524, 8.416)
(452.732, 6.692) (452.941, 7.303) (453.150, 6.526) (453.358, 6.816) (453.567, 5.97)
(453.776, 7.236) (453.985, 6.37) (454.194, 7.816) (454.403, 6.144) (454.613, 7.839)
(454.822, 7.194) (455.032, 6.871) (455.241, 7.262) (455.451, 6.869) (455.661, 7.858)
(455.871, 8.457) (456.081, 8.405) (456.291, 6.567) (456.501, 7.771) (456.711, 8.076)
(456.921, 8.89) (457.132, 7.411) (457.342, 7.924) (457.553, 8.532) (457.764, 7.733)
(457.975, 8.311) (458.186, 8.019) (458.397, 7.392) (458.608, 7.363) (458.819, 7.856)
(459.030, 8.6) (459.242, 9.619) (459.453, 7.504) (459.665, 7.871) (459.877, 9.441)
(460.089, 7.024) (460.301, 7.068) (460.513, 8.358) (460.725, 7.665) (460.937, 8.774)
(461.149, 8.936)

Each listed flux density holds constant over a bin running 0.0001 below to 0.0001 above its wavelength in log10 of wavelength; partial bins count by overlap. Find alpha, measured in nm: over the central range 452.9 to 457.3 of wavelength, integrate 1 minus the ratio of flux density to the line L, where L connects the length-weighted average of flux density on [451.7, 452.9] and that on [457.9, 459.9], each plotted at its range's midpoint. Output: 0.34 nm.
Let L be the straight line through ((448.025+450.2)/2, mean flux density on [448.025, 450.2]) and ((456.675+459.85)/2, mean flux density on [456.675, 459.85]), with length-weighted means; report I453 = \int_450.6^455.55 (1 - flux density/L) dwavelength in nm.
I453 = 0.42 nm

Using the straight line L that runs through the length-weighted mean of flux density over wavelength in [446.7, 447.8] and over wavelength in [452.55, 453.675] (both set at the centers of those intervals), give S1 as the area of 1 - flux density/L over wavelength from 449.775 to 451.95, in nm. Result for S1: -0.167 nm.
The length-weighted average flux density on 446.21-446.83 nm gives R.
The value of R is 8.29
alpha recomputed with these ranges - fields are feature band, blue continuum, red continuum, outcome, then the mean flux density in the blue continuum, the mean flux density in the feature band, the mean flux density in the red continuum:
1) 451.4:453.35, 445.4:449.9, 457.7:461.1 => 0.090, 7.79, 7.53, 8.06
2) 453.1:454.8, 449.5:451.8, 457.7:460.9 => 0.227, 7.87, 6.87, 8.01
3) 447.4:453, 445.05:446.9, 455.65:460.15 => -0.185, 7.36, 7.85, 8.04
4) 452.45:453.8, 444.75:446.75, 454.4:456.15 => 0.096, 7.45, 6.95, 7.49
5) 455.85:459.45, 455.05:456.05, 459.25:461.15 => -0.091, 7.61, 8.03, 8.1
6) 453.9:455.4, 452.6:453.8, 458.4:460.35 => -0.002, 6.76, 7.07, 8.03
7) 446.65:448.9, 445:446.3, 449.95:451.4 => -0.229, 7.14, 8.25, 7.96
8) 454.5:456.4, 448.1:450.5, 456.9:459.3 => 0.134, 7.95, 7.47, 8.08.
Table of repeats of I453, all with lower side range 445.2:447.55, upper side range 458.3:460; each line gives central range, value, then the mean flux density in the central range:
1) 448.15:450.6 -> -0.064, 7.97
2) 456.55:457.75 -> -0.001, 8.12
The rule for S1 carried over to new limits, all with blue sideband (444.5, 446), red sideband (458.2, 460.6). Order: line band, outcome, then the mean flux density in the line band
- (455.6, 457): -0.021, 8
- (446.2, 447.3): -0.128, 8.33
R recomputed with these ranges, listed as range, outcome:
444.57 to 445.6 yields 7.63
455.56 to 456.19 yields 8.23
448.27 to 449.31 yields 8.09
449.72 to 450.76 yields 8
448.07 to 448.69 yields 8.41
